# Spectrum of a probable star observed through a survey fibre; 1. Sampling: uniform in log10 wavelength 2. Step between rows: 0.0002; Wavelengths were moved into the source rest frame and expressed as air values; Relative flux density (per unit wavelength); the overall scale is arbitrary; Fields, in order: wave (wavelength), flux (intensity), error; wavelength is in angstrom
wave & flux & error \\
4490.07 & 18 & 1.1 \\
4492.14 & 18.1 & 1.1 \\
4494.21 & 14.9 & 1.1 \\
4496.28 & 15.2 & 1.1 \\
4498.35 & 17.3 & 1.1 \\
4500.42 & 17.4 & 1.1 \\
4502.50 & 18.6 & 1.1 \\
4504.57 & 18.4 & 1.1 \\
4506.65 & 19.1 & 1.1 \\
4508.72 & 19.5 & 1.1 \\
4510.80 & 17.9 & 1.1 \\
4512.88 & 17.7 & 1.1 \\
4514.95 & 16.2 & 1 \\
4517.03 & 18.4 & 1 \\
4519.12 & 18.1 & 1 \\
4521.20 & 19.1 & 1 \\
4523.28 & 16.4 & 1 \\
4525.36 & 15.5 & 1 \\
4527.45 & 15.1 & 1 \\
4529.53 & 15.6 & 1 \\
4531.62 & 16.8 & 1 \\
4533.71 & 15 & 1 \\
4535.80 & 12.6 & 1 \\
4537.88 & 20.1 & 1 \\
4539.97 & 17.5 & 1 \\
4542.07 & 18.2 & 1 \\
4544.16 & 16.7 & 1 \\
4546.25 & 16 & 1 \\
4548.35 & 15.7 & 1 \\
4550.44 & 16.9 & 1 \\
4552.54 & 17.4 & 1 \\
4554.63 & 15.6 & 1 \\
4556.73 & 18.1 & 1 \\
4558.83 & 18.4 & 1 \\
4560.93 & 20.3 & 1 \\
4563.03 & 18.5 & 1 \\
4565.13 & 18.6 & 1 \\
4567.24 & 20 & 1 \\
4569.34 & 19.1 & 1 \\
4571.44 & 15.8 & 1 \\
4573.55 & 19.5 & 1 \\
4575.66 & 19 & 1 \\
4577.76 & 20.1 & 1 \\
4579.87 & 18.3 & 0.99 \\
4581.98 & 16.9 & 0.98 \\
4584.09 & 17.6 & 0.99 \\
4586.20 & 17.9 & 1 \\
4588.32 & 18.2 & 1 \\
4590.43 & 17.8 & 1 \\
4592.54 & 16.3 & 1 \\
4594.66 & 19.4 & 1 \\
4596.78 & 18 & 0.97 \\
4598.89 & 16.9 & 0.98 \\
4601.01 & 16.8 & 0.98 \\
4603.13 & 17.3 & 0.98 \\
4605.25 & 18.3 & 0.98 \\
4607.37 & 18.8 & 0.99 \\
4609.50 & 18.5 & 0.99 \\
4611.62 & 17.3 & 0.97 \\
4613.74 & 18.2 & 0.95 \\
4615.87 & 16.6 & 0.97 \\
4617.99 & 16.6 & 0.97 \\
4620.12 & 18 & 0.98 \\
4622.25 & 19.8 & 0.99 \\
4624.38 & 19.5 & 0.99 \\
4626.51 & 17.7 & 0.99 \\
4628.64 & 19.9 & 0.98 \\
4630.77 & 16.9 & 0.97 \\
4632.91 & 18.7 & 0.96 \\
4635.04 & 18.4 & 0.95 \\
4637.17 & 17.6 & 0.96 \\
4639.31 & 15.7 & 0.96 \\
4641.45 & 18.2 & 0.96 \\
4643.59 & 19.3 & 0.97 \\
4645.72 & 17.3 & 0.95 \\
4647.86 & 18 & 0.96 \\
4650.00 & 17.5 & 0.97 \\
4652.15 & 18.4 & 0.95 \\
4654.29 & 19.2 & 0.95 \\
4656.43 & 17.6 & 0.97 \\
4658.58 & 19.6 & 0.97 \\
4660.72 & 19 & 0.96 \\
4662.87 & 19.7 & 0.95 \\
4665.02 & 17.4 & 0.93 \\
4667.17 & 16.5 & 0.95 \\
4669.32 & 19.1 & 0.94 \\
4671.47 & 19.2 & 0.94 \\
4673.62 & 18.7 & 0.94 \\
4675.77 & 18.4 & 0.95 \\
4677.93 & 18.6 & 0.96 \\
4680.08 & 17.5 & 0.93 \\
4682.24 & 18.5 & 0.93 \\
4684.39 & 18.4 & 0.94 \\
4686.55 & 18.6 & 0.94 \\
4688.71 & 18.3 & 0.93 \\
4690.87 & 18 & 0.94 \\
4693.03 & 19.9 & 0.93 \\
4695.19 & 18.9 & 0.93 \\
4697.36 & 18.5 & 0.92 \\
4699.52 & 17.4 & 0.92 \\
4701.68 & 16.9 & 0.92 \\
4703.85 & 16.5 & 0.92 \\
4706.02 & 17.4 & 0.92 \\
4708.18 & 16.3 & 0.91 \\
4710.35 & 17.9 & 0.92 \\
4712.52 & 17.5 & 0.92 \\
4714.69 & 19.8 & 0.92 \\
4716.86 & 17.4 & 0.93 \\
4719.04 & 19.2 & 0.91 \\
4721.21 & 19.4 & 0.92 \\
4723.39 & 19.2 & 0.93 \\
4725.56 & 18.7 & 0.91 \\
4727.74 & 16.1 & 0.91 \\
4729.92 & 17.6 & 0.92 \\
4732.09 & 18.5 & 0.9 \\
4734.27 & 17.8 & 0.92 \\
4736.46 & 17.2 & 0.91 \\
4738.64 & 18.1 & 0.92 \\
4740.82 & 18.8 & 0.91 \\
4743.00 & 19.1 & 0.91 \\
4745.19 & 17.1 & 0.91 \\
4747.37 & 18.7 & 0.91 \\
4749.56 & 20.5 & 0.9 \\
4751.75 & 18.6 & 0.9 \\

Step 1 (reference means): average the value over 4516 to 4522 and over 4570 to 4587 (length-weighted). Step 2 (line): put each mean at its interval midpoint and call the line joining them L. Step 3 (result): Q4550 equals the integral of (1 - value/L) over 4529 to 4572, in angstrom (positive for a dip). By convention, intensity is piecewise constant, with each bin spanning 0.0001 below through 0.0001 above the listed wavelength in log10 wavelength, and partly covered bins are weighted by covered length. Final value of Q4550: 2.3 angstrom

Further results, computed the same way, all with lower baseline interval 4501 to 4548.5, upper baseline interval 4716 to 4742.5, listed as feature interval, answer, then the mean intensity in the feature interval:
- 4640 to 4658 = -0.4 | 18.2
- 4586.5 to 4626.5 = -0.7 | 17.9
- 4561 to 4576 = -1.2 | 18.7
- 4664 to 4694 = -0.7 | 18.4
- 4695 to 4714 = 0.6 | 17.5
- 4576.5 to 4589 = -0.5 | 18.2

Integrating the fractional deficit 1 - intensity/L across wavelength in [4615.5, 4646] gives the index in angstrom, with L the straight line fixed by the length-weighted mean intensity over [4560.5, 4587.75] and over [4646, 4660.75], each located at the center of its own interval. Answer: 0.6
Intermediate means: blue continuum 18.5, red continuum 18.4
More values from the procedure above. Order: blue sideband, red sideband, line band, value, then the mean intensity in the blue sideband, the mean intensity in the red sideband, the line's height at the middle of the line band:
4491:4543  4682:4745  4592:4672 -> -1.7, 17.1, 18.1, 17.7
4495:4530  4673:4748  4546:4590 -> -1.1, 17.4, 18.1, 17.6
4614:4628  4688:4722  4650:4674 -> -0.6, 18.1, 18.1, 18.1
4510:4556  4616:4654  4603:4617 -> -0.1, 16.8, 18.1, 17.8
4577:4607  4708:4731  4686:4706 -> 0.0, 17.8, 18.2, 18.1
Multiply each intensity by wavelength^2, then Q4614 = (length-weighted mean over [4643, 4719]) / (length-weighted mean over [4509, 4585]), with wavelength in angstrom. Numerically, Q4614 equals 1.1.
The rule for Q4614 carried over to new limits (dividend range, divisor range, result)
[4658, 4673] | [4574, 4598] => 1.06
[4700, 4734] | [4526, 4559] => 1.17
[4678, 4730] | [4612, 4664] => 1.02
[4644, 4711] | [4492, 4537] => 1.15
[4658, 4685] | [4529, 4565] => 1.14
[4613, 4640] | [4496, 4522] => 1.05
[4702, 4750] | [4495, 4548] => 1.15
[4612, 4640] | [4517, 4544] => 1.12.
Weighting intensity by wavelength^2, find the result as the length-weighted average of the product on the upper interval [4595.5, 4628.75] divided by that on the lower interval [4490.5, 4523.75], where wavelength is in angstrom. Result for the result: 1.06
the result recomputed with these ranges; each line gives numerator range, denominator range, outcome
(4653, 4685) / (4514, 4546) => 1.17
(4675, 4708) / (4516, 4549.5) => 1.16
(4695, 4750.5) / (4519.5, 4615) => 1.10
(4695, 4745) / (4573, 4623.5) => 1.05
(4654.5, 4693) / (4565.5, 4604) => 1.06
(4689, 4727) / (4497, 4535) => 1.14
